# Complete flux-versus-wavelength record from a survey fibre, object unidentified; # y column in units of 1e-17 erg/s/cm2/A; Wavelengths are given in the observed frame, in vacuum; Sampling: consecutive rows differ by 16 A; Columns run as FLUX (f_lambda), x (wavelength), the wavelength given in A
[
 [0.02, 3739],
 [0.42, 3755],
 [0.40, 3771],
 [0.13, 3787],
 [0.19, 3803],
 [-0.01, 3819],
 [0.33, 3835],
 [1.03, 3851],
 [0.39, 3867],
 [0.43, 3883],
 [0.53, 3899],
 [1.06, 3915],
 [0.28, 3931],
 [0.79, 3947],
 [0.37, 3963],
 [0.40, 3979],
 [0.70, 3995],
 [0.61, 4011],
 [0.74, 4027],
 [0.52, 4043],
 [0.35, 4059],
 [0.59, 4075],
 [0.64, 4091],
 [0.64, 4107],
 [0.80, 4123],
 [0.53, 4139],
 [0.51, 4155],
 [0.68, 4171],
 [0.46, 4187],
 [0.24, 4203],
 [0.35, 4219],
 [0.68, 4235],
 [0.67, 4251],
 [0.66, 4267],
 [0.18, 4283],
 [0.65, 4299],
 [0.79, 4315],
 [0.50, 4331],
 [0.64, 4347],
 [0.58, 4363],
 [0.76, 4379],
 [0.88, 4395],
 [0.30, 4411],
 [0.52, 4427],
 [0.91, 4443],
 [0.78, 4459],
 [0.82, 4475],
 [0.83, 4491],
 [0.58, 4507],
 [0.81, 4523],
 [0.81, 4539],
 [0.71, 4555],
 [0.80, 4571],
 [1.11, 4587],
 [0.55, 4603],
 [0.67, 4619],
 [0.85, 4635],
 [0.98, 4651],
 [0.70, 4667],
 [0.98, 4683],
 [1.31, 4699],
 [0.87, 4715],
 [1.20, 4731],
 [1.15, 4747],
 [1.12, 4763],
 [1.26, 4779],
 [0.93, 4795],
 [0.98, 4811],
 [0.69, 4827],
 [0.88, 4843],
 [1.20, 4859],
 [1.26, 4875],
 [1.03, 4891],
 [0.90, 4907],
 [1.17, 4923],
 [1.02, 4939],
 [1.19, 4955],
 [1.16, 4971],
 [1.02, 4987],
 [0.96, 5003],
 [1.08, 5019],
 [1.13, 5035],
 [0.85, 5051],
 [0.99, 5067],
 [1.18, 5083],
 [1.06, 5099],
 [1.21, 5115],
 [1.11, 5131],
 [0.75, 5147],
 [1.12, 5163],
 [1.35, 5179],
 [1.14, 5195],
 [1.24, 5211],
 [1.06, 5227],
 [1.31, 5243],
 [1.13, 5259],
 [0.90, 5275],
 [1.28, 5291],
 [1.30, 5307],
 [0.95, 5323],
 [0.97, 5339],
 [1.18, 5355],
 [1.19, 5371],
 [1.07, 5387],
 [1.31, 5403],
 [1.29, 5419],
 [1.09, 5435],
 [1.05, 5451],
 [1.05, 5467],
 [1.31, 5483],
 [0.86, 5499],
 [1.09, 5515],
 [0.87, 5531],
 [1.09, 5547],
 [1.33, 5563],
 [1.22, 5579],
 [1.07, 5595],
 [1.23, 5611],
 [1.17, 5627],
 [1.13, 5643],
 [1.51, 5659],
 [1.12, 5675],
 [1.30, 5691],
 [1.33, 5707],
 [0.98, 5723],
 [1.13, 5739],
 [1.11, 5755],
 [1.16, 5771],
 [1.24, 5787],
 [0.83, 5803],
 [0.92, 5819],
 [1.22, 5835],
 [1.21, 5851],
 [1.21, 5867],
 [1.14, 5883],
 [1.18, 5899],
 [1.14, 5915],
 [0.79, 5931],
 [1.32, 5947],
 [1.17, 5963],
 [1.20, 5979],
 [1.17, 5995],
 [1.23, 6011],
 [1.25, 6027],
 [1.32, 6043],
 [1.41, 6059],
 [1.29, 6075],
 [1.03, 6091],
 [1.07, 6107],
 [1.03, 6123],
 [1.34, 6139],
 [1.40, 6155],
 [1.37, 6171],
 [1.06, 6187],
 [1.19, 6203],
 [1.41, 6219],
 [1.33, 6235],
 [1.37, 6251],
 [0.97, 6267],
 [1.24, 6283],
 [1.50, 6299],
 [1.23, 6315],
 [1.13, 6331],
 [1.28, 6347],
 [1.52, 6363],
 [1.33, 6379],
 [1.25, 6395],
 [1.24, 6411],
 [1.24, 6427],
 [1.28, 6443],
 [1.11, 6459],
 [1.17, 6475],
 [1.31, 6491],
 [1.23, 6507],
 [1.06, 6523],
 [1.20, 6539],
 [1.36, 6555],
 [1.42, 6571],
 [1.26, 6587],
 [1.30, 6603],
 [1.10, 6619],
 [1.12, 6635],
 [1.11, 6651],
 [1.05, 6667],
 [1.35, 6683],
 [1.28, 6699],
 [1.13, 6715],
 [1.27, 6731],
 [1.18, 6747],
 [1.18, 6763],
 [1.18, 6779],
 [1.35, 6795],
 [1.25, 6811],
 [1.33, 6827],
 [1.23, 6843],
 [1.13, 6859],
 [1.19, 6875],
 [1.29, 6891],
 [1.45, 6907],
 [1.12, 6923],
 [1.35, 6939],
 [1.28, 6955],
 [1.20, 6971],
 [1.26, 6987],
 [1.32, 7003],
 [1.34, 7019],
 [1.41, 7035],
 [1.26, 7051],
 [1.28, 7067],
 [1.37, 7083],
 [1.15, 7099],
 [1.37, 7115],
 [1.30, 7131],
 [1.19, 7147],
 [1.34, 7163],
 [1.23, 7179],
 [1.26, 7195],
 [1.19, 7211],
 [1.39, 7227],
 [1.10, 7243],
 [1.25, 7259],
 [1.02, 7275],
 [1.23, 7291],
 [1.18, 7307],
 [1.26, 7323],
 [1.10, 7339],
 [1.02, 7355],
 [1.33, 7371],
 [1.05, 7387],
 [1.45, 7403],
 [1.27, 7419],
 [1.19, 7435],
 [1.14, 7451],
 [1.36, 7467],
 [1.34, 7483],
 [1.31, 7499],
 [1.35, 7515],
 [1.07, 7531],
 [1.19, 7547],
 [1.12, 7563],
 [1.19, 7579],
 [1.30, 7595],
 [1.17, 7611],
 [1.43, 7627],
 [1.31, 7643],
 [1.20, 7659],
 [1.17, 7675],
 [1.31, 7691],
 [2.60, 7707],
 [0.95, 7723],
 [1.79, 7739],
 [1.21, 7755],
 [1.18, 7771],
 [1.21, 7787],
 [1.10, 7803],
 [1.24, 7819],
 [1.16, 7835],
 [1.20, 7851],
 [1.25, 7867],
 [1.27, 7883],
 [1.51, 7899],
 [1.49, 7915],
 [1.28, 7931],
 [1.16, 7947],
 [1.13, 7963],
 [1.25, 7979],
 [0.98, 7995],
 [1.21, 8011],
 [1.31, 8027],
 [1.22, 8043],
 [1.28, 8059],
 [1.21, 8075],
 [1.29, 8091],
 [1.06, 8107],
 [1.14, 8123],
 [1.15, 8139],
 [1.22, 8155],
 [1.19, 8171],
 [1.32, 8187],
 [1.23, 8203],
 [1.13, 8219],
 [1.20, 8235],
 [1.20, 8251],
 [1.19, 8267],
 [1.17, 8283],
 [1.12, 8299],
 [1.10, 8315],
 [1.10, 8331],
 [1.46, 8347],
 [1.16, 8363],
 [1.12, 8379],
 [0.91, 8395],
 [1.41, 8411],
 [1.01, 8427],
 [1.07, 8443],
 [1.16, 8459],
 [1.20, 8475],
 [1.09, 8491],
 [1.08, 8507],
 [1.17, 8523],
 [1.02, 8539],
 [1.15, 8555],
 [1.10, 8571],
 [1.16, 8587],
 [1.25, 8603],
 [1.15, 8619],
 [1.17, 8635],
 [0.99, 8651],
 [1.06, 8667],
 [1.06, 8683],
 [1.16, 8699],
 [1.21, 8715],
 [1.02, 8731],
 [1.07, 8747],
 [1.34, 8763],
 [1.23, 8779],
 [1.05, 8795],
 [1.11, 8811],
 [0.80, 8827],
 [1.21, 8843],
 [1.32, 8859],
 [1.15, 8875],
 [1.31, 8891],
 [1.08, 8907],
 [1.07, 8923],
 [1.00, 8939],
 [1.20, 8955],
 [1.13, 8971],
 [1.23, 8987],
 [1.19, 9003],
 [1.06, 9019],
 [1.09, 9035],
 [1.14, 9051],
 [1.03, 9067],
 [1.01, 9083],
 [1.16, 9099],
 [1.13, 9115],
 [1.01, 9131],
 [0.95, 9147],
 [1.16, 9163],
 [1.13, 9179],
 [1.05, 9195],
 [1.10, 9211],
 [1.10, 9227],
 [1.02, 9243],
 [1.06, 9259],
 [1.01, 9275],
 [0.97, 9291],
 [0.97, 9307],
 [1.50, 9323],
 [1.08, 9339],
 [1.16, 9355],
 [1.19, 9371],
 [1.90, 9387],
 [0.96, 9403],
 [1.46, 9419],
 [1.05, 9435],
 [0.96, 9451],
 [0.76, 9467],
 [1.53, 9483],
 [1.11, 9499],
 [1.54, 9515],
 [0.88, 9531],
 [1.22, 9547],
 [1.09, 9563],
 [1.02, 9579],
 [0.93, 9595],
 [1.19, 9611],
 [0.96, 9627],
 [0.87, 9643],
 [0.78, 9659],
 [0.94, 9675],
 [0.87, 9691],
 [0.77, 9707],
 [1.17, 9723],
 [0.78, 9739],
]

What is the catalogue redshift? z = 0.17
